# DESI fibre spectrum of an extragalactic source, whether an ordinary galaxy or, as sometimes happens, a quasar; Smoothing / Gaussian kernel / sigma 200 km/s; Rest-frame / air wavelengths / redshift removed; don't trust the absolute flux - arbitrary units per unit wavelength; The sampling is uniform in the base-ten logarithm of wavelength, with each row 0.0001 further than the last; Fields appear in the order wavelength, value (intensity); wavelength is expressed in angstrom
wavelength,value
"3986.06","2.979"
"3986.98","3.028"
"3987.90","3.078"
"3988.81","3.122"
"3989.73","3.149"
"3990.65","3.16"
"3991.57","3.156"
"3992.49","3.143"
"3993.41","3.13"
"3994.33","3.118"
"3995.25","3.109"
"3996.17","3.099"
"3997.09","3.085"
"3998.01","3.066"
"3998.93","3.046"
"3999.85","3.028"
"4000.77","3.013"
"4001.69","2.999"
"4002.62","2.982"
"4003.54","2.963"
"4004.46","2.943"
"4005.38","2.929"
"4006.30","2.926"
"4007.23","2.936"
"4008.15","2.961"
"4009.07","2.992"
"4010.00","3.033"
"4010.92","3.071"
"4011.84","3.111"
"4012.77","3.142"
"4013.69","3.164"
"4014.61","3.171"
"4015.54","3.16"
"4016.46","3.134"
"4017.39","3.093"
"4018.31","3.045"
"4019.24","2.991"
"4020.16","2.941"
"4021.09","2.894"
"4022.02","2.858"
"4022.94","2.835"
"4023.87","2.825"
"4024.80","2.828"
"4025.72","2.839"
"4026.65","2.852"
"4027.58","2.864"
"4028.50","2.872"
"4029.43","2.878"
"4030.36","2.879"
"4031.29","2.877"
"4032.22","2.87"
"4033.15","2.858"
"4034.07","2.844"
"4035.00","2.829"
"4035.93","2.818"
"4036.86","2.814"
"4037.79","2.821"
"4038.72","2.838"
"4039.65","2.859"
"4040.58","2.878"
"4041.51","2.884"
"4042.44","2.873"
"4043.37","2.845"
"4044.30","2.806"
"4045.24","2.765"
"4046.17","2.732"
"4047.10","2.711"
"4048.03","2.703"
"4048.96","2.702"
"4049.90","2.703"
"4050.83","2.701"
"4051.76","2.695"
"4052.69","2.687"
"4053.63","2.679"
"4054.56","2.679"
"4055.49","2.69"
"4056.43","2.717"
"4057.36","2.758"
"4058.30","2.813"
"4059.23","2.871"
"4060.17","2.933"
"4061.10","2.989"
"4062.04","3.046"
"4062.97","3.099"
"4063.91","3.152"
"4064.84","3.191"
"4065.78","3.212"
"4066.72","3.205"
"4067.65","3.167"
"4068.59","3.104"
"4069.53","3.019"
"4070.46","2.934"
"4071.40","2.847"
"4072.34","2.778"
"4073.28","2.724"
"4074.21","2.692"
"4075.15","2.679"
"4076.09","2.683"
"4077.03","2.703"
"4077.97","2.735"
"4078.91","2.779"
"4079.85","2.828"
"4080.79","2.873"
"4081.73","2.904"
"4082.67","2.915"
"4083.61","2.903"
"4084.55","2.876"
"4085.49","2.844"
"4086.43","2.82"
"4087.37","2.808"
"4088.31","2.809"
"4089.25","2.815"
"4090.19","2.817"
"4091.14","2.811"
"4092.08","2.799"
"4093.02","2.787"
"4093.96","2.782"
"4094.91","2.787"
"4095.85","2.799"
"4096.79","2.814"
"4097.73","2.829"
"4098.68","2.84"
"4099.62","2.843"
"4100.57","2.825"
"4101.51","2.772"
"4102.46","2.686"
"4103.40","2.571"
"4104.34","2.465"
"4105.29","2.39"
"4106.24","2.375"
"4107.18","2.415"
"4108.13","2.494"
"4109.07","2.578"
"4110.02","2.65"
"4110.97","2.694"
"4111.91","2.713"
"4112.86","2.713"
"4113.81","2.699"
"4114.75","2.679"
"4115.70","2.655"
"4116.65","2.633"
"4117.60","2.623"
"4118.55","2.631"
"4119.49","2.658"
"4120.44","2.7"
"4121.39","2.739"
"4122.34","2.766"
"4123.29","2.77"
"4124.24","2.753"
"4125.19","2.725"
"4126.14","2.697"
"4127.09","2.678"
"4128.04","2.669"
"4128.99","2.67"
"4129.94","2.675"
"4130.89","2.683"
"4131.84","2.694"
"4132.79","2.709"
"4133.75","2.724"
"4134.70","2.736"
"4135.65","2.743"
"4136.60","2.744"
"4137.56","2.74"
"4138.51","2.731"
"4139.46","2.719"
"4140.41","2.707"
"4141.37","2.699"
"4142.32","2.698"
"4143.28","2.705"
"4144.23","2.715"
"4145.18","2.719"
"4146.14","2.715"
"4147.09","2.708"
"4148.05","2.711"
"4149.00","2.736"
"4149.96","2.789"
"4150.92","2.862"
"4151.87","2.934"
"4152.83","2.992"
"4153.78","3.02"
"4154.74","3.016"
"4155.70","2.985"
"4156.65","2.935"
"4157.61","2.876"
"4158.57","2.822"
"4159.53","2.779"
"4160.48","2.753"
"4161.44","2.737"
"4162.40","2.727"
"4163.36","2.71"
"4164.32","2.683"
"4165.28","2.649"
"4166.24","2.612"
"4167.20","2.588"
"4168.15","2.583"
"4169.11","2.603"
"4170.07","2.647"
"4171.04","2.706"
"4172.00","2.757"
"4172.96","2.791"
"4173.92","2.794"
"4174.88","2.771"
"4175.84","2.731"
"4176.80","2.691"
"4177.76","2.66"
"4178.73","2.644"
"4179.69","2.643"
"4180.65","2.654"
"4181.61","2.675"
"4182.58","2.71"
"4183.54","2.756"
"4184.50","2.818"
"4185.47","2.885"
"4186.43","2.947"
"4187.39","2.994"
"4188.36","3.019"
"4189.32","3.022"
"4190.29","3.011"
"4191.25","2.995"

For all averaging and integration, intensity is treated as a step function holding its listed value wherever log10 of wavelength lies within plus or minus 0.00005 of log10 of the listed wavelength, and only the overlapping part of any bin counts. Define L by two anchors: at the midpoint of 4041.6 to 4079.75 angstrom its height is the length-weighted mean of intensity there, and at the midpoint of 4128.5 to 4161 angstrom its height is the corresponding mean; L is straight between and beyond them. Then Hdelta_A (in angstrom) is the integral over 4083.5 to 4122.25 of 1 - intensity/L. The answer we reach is 1.4 angstrom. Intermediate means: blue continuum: 2.84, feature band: 2.71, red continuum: 2.78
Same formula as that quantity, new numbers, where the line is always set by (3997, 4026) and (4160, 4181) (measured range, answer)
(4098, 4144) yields 1.8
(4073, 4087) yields 0.3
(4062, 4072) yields -0.7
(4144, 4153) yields -0.2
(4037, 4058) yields 1.2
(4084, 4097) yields 0.2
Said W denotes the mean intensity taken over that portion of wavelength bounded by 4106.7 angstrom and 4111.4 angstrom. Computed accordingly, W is 2.56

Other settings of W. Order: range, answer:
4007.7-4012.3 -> 3.04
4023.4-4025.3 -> 2.83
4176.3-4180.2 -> 2.66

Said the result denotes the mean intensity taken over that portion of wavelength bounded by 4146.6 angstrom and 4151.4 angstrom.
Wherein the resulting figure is 2.76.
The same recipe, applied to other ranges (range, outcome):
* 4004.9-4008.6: 2.94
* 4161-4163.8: 2.72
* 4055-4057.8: 2.72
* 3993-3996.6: 3.11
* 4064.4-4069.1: 3.17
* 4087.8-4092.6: 2.81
